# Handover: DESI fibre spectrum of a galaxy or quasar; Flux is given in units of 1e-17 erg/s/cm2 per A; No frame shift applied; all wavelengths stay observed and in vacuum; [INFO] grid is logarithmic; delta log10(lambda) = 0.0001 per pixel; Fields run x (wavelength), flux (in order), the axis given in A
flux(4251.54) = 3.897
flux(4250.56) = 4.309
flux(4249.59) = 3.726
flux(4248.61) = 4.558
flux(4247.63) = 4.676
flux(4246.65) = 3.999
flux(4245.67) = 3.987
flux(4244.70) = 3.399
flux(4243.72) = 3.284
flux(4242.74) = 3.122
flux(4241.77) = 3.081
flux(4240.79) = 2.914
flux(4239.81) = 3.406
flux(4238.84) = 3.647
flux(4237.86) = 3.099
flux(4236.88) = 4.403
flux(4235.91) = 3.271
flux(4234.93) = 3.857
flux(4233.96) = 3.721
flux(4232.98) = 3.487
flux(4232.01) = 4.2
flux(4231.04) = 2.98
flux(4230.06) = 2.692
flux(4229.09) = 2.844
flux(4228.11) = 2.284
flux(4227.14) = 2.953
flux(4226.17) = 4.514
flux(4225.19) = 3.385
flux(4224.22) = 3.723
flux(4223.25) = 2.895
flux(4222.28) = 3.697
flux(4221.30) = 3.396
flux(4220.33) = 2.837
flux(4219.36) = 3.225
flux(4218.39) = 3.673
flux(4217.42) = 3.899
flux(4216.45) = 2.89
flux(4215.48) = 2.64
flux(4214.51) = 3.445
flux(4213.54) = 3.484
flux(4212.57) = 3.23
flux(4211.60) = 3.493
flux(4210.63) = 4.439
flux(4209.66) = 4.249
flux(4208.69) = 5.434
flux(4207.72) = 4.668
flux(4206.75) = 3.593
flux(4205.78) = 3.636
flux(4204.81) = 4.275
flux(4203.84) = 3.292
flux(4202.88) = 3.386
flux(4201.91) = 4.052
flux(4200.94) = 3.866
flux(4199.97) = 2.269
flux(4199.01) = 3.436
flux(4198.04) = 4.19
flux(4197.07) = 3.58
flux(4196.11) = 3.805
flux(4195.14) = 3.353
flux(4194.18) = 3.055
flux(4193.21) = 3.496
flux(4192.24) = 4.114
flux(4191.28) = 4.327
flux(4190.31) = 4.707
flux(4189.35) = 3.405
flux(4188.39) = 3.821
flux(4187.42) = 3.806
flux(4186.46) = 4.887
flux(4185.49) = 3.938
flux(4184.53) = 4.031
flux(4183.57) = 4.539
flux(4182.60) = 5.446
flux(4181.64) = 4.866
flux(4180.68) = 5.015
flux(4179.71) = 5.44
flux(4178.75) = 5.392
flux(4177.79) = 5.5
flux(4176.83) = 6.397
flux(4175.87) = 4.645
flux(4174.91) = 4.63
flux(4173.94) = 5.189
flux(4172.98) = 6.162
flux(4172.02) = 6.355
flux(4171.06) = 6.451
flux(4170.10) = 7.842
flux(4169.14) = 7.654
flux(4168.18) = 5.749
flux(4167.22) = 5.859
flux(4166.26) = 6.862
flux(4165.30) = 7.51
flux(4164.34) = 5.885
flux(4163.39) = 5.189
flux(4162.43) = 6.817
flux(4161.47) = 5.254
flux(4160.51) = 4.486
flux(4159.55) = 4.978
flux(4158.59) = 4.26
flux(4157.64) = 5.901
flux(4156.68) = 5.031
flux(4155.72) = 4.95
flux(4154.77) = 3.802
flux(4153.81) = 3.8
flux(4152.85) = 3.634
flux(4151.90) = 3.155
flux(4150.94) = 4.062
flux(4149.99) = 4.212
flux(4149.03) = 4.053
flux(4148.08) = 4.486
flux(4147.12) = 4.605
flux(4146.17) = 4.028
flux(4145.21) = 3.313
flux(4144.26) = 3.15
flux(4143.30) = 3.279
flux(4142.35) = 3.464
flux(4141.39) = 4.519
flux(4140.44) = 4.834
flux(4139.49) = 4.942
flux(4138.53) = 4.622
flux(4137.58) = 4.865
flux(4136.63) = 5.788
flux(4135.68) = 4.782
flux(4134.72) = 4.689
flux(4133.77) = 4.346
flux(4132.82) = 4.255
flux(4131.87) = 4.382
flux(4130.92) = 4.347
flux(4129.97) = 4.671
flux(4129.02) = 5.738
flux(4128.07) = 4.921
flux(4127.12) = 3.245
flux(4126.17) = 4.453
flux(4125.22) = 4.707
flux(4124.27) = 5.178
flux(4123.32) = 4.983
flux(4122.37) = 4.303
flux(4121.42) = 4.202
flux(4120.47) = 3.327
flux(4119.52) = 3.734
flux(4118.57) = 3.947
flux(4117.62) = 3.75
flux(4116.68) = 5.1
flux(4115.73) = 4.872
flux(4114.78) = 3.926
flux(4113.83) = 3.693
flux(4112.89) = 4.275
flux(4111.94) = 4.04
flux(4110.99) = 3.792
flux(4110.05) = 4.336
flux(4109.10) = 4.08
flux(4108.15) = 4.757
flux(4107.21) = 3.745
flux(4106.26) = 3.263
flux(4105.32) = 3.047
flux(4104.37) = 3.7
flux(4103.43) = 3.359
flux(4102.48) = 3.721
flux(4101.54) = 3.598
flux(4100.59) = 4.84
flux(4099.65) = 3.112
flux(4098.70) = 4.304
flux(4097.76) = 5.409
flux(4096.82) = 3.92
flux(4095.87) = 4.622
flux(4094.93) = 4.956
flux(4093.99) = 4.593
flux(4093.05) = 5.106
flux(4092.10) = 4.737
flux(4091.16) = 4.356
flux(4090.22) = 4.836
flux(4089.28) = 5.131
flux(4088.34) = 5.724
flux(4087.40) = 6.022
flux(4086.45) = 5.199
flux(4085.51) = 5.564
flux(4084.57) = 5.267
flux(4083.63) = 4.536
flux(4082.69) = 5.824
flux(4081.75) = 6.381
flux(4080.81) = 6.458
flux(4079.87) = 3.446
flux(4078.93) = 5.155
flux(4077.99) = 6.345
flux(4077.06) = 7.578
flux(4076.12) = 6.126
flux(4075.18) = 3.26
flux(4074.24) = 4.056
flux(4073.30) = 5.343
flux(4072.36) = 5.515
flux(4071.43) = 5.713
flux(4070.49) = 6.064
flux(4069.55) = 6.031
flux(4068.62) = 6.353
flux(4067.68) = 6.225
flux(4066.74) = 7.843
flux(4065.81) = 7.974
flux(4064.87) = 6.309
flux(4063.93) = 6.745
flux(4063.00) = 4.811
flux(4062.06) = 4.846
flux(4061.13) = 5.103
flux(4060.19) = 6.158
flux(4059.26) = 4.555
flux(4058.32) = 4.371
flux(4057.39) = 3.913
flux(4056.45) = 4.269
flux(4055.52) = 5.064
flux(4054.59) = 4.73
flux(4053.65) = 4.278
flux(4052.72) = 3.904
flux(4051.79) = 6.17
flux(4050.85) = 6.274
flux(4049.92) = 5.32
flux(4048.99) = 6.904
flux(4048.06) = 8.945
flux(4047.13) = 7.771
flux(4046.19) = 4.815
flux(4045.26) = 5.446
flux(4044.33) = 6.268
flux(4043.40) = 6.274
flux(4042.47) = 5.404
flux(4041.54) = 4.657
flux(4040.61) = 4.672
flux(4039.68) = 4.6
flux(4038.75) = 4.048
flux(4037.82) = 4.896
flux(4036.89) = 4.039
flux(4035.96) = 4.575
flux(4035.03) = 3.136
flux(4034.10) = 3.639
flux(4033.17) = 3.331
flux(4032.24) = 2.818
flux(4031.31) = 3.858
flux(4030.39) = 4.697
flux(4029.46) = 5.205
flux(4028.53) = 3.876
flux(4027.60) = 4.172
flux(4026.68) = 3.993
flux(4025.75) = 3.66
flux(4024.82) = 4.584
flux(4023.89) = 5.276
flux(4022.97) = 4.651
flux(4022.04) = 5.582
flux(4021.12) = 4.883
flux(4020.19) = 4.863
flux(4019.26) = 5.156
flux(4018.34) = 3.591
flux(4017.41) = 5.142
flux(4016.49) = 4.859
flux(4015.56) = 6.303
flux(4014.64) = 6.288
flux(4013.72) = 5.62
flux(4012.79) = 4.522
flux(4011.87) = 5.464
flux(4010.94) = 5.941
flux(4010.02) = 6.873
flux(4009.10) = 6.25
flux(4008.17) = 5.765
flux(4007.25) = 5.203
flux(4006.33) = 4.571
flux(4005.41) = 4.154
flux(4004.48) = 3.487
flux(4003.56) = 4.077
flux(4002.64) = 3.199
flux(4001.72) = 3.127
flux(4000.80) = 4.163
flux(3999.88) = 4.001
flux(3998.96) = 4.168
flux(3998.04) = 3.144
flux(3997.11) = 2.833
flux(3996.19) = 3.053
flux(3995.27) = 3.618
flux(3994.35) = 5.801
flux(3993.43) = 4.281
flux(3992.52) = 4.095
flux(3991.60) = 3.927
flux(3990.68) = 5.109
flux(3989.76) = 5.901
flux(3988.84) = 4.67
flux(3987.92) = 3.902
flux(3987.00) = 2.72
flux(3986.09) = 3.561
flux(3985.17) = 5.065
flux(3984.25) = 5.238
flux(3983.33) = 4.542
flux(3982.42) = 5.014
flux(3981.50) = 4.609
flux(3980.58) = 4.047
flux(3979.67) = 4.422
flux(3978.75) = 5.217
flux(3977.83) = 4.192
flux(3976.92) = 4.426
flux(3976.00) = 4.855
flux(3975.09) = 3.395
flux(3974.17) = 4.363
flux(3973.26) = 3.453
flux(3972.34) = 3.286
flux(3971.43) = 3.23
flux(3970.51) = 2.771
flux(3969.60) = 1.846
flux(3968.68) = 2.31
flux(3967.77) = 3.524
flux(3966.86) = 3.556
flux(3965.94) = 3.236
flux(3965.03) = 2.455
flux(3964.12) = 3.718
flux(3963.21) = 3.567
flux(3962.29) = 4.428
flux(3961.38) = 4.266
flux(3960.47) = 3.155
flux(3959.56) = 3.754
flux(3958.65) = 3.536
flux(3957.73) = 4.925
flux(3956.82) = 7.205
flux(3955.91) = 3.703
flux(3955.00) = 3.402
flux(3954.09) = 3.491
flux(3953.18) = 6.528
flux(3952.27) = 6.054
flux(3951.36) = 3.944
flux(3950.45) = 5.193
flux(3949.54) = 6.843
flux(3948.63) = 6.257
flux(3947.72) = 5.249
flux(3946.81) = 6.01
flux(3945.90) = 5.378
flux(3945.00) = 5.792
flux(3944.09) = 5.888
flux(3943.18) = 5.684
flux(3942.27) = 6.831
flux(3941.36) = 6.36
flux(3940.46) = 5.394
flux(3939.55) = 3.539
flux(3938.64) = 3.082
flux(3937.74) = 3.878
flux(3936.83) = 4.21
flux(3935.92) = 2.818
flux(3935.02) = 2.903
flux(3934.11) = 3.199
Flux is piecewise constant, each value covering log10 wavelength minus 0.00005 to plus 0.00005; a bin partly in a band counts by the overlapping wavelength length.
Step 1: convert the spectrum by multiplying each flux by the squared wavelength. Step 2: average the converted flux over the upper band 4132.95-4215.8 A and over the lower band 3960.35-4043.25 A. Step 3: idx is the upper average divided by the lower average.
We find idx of 1.2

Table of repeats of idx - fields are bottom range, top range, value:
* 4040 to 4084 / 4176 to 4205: 0.79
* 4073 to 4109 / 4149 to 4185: 1.16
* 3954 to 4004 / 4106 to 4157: 1.16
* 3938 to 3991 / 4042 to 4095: 1.32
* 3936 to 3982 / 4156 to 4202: 1.26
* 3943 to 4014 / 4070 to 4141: 1.13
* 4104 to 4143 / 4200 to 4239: 0.86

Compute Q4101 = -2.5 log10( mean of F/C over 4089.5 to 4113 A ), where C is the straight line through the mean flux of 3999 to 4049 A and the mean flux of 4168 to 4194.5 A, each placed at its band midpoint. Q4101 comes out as 0.18 mag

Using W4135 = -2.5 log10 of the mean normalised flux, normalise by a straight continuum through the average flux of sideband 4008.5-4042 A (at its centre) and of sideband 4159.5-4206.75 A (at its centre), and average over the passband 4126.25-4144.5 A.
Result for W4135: 0.07 mag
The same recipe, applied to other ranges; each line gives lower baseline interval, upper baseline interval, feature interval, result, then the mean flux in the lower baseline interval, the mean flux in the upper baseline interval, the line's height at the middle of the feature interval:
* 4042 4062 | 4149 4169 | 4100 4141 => 0.21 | 5.51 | 5.09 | 5.24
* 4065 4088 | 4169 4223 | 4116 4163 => 0.12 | 5.77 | 4.26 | 4.98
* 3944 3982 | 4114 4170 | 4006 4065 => -0.14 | 4.3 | 4.69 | 4.46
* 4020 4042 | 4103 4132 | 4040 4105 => -0.24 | 4.31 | 4.19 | 4.25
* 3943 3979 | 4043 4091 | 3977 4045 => 0.09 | 4.33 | 5.62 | 4.94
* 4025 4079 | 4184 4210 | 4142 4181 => -0.21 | 5.21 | 3.88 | 4.2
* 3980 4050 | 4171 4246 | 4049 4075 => -0.21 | 4.71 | 3.91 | 4.51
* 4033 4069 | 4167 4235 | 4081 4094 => -0.04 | 5.36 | 4.16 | 5.07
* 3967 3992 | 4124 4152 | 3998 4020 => -0.17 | 4.05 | 4.38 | 4.11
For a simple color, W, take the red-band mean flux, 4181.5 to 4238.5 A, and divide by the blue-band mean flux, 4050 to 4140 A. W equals 0.76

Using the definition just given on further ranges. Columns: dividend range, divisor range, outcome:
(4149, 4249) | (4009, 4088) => 0.81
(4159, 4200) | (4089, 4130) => 1.17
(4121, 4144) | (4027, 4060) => 0.93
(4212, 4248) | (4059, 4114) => 0.68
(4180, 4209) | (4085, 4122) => 0.93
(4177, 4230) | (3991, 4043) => 0.86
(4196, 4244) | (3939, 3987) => 0.79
